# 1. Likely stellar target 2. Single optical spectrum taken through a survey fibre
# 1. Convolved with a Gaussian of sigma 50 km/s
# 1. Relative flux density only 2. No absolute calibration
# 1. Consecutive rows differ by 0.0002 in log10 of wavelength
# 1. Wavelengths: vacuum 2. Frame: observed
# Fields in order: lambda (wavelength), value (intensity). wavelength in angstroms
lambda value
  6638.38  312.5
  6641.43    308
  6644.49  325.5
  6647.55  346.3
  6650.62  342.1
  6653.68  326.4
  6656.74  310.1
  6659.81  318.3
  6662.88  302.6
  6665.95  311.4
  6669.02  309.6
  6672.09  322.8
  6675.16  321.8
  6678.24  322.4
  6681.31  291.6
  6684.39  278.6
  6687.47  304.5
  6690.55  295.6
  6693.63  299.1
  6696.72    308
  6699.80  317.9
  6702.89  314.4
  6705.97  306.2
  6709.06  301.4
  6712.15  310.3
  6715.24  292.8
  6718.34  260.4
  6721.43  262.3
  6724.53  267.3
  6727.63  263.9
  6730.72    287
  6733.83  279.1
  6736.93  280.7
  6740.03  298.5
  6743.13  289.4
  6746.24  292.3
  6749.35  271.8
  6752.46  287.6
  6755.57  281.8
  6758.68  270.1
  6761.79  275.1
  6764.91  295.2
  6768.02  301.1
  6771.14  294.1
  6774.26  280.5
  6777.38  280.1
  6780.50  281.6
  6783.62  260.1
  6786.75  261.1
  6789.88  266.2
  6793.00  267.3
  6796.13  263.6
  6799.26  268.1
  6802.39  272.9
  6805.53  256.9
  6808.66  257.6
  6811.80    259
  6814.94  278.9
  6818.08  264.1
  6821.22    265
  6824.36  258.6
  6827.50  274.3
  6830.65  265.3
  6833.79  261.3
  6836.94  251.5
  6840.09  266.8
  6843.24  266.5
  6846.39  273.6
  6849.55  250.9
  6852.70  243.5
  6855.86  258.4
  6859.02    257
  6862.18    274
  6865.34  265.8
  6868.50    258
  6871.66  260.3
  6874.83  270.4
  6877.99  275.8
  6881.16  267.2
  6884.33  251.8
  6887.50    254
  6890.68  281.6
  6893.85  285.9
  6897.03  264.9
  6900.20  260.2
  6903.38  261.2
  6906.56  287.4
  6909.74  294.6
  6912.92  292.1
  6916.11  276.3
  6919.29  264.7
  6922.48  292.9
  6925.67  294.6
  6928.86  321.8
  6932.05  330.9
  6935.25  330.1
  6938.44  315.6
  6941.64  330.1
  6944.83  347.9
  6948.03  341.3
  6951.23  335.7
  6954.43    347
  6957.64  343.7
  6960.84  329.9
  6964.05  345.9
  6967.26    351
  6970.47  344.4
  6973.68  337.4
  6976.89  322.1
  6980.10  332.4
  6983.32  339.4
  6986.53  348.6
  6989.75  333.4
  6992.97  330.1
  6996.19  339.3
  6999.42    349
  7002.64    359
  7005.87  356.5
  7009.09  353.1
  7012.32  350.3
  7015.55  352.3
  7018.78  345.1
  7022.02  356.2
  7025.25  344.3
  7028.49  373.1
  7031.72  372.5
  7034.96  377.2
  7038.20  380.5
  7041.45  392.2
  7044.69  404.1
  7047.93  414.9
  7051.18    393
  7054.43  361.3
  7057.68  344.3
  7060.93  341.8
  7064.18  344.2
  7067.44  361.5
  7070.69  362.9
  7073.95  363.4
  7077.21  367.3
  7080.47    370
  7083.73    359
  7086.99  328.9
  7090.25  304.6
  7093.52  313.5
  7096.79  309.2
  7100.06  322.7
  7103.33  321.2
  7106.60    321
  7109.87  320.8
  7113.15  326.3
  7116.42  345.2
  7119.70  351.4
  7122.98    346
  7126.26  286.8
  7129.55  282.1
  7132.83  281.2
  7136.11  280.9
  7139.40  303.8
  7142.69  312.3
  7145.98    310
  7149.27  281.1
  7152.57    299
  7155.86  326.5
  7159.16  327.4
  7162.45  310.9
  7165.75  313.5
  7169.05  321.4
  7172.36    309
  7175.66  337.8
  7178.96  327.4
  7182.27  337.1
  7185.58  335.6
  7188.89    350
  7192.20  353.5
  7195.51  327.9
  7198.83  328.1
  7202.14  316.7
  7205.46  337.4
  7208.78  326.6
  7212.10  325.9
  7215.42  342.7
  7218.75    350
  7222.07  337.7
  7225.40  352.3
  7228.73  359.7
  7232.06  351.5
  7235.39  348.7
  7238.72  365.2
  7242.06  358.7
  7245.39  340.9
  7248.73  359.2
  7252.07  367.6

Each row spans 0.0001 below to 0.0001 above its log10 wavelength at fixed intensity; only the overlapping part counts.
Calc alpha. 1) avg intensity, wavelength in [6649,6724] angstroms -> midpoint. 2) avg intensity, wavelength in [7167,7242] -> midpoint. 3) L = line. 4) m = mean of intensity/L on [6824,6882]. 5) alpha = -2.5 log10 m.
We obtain 0.20 mag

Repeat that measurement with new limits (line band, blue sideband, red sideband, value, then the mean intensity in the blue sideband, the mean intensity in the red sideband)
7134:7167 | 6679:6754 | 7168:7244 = 0.09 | 290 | 339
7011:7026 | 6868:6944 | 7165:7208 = -0.15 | 285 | 331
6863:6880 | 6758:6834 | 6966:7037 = 0.13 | 271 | 349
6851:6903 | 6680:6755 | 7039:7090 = 0.22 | 290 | 366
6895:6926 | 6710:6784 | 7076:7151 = 0.08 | 282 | 319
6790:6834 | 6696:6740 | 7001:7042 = 0.17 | 289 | 362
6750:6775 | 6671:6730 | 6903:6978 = 0.06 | 297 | 319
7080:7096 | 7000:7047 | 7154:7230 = 0.07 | 366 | 333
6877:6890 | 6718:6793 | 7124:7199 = 0.11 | 279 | 315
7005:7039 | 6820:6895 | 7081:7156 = -0.21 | 264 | 315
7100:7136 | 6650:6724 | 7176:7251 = 0.06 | 304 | 343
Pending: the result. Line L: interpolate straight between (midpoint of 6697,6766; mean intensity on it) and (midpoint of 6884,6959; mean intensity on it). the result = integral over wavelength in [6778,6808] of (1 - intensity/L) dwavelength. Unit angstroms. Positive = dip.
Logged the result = 2.6 angstroms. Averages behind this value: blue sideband 287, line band 267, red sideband 301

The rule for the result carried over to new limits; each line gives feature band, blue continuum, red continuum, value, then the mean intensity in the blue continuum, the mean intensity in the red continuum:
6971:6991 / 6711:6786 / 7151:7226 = -1.9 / 281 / 330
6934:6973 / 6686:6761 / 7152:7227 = -3.7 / 289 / 331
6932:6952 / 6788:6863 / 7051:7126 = -2.4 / 263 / 341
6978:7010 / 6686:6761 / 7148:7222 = -3.3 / 289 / 327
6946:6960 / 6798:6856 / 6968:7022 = -0.8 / 263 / 344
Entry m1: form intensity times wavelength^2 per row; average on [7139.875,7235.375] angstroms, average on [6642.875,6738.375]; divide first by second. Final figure 1.26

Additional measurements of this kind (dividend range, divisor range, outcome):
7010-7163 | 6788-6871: 1.39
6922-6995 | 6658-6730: 1.20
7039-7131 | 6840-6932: 1.34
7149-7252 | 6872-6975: 1.19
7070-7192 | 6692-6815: 1.28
